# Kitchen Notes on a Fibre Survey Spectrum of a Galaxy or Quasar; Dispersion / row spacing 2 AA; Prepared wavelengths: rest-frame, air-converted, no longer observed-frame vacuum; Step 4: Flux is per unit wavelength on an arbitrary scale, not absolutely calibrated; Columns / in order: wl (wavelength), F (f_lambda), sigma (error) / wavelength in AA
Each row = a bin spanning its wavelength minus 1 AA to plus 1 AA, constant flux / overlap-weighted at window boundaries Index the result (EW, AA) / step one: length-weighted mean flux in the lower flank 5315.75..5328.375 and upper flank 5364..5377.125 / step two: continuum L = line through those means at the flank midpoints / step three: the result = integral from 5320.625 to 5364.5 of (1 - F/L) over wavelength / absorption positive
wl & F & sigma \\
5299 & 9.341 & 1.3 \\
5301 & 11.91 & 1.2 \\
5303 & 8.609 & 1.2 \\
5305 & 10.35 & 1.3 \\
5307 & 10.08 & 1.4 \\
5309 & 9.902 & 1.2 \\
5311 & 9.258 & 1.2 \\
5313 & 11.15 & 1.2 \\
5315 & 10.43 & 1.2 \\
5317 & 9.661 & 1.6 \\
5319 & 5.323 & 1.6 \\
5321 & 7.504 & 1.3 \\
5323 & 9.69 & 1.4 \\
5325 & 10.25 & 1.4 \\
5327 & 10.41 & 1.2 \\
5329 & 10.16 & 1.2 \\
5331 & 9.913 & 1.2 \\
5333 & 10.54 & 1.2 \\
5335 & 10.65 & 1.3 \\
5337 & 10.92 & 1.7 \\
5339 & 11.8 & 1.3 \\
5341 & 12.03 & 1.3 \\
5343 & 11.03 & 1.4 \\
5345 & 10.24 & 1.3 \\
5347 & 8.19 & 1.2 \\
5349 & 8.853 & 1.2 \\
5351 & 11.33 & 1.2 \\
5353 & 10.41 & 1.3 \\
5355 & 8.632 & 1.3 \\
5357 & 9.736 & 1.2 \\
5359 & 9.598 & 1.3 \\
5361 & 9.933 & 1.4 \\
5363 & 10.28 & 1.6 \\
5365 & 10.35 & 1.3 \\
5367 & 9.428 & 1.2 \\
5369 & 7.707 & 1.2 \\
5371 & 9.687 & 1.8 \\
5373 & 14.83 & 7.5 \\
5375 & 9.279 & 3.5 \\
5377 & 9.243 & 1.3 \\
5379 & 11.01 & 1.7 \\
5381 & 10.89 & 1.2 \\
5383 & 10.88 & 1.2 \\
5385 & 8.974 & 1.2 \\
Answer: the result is -3.46 AA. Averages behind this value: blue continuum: 8.88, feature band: 10.1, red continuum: 10.1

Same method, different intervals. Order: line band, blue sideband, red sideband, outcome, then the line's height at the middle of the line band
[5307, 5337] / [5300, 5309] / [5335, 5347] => 2.4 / 10.5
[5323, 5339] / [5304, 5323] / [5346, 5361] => -1.7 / 9.42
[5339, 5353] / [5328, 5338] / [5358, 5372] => -0.4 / 10.1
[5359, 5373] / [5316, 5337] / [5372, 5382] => 1.0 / 10.7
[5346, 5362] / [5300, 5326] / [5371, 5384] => 1.3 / 10.4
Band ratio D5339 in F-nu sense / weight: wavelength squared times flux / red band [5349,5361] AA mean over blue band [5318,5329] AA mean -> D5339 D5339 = 1.1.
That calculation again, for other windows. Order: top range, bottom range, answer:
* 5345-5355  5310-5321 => 1.08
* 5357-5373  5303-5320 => 1.07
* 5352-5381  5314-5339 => 1.05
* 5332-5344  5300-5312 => 1.13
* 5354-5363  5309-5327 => 1.05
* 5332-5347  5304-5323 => 1.18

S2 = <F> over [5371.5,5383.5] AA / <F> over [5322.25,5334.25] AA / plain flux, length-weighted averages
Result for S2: 1.08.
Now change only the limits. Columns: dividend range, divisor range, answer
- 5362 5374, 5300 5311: 1.03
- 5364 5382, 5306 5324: 1.11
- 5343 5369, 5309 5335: 1.01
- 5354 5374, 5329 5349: 0.96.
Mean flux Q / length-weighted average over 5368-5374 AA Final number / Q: 10.7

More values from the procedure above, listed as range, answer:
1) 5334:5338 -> 10.8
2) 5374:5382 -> 10.1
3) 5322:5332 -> 10.1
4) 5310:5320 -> 9.16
